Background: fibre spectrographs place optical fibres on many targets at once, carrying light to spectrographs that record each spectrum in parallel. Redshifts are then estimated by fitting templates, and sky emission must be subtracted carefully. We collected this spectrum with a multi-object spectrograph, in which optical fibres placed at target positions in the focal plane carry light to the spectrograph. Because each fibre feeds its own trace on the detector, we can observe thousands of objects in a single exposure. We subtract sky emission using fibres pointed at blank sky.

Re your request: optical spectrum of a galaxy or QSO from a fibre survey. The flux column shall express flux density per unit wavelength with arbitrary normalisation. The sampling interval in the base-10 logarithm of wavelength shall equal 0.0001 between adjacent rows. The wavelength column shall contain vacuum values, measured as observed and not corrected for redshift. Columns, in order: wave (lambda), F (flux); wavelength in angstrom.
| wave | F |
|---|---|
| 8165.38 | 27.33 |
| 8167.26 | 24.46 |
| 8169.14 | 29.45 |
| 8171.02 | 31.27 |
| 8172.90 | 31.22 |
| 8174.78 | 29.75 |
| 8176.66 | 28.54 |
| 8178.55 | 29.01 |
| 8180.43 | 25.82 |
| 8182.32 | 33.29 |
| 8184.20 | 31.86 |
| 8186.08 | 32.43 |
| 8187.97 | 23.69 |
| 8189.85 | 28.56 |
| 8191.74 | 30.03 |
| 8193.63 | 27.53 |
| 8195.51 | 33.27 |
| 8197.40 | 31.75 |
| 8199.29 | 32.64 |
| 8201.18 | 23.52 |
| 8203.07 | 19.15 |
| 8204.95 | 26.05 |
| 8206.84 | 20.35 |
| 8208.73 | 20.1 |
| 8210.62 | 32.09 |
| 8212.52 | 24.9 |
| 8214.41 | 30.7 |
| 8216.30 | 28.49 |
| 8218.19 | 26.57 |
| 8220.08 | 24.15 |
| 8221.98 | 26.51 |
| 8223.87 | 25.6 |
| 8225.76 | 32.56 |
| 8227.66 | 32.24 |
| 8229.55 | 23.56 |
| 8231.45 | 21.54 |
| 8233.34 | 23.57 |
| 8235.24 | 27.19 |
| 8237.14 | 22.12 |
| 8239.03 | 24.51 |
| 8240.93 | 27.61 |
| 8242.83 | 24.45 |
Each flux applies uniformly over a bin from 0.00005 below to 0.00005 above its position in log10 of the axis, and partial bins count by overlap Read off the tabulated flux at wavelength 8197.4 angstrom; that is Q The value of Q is 31.75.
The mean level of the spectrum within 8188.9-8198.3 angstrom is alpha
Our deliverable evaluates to 30.2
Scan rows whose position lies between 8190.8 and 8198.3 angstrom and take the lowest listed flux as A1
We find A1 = 27.53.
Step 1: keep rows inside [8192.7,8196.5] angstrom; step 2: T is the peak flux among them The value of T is 33.27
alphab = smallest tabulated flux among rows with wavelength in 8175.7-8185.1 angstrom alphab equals 25.82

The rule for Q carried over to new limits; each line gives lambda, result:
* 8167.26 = 24.46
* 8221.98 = 26.51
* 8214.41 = 30.7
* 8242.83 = 24.45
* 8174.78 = 29.75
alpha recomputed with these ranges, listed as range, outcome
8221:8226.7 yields 28.2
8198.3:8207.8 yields 24.4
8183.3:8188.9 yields 29.3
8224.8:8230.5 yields 29.4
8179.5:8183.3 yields 29.6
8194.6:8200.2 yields 32.5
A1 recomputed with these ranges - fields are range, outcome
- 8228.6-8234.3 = 21.54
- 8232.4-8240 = 22.12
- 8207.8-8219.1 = 20.1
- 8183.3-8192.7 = 23.69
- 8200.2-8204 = 19.15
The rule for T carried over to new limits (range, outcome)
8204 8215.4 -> 32.09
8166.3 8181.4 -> 31.27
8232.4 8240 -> 27.19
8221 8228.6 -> 32.56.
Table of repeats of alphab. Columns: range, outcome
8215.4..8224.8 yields 24.15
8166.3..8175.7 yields 24.46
